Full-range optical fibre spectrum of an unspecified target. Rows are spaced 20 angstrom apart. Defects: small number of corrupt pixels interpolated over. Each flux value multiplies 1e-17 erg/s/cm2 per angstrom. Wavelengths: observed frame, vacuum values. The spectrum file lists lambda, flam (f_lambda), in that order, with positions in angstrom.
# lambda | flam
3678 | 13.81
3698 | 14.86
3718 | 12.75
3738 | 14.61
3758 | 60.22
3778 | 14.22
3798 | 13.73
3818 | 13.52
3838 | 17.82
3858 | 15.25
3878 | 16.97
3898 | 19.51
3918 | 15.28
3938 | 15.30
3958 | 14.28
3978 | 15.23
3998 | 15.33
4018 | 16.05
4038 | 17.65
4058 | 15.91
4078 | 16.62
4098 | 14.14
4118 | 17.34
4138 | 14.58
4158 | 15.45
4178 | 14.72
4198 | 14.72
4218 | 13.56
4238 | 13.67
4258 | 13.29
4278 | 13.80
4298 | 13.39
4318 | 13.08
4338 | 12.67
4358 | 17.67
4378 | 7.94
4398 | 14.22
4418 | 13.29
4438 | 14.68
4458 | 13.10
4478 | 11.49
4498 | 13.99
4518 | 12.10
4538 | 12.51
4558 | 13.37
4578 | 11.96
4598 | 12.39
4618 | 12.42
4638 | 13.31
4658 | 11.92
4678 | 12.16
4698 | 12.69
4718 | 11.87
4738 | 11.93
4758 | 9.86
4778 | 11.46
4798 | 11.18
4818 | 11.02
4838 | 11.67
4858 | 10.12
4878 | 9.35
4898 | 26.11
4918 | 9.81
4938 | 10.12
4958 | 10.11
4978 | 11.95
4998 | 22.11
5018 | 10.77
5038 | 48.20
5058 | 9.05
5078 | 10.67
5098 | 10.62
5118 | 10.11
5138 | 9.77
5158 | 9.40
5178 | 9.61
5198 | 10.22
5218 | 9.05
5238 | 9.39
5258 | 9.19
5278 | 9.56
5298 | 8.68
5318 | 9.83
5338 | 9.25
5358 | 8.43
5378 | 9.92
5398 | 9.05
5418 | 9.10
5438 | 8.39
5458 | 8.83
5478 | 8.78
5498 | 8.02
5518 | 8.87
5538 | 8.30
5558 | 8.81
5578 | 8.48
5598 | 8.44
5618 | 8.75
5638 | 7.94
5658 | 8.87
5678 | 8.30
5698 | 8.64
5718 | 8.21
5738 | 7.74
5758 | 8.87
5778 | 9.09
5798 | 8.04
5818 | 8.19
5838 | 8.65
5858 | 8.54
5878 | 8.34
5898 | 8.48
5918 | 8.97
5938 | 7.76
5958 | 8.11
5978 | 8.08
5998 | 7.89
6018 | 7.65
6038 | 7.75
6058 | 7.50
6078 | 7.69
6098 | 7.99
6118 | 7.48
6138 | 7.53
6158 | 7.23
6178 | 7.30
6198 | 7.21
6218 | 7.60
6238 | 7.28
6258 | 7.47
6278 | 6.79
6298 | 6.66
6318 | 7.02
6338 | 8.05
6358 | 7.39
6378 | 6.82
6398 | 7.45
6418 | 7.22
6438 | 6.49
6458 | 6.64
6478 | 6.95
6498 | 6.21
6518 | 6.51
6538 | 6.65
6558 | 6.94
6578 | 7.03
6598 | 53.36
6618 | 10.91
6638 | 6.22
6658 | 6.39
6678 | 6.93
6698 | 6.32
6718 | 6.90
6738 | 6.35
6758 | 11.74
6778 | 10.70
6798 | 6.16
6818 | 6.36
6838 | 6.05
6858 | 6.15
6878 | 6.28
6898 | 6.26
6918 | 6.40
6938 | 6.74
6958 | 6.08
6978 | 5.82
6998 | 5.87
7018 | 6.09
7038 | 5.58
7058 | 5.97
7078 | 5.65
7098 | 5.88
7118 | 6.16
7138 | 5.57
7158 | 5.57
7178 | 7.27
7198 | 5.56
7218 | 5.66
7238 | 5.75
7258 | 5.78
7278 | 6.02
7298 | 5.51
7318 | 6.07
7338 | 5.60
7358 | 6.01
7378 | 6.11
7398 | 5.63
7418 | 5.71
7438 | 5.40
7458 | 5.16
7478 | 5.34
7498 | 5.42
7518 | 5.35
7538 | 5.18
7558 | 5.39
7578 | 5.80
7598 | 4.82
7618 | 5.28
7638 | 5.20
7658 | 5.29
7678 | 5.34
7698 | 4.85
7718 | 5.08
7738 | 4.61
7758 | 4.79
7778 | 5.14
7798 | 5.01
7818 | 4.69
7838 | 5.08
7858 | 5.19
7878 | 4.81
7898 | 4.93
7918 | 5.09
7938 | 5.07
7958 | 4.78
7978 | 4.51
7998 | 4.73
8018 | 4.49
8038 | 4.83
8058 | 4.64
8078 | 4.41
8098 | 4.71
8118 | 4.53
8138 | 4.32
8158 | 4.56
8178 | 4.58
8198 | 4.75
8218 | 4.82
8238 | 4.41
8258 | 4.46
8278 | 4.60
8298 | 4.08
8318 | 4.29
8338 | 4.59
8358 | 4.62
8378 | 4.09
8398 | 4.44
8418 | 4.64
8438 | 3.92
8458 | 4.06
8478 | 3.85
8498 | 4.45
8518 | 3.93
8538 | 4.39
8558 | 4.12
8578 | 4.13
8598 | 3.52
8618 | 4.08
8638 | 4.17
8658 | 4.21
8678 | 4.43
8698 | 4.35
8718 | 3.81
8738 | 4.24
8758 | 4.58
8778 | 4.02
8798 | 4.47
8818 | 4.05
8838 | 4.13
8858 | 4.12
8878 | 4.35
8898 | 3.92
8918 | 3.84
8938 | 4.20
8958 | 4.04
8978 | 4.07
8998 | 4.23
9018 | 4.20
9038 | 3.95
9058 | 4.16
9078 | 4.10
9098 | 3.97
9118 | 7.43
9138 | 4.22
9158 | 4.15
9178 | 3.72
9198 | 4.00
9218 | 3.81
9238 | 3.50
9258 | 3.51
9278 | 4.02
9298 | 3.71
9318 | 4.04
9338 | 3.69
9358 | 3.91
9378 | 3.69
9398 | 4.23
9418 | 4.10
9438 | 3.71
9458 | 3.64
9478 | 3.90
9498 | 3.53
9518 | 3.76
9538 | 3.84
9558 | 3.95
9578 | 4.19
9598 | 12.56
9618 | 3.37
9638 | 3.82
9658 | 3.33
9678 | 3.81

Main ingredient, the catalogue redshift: 0.01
